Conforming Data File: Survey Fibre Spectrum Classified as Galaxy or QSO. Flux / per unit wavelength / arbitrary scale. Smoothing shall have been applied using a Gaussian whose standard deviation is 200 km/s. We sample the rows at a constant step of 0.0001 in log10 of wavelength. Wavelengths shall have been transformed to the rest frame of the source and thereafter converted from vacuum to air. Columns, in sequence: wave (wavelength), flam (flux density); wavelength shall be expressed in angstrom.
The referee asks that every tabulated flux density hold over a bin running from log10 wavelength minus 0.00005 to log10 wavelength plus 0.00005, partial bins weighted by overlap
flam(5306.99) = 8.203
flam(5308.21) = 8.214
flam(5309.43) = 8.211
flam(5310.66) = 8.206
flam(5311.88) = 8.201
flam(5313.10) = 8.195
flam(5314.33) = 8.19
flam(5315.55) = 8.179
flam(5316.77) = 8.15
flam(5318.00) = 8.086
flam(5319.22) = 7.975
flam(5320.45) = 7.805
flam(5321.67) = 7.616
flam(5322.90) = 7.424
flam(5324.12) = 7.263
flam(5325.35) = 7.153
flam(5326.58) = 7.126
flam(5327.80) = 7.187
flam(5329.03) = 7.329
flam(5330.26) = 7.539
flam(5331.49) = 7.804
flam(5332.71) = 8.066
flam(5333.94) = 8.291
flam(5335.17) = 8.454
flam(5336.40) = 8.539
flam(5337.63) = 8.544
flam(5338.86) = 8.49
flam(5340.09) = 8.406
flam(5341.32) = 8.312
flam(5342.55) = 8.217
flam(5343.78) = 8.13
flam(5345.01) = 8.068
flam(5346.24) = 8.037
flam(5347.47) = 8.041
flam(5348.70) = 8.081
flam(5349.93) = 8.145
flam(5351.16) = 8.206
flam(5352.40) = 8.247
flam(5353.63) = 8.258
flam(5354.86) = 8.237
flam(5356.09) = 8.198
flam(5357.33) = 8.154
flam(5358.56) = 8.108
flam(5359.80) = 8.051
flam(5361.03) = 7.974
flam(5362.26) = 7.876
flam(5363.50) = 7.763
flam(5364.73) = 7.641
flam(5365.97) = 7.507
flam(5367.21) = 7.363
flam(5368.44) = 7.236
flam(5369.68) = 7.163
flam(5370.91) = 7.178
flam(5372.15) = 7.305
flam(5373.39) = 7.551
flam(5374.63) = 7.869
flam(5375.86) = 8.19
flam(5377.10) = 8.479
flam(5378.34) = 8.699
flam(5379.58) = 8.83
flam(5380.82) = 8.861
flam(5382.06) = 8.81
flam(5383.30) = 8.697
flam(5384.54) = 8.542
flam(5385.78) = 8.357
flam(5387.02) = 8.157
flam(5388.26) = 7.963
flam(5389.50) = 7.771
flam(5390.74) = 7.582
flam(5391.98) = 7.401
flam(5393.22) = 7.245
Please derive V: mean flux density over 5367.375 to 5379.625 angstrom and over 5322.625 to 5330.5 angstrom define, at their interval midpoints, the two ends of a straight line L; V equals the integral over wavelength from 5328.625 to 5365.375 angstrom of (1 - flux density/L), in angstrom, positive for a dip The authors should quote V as -3.0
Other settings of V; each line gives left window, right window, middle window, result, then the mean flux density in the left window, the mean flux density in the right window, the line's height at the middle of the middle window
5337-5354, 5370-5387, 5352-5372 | 1.07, 8.23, 8.24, 8.23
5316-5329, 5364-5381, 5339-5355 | -1.03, 7.57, 7.82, 7.7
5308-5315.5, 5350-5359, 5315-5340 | 1.03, 8.2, 8.2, 8.2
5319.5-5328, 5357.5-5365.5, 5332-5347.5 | -1.36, 7.4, 7.91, 7.62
